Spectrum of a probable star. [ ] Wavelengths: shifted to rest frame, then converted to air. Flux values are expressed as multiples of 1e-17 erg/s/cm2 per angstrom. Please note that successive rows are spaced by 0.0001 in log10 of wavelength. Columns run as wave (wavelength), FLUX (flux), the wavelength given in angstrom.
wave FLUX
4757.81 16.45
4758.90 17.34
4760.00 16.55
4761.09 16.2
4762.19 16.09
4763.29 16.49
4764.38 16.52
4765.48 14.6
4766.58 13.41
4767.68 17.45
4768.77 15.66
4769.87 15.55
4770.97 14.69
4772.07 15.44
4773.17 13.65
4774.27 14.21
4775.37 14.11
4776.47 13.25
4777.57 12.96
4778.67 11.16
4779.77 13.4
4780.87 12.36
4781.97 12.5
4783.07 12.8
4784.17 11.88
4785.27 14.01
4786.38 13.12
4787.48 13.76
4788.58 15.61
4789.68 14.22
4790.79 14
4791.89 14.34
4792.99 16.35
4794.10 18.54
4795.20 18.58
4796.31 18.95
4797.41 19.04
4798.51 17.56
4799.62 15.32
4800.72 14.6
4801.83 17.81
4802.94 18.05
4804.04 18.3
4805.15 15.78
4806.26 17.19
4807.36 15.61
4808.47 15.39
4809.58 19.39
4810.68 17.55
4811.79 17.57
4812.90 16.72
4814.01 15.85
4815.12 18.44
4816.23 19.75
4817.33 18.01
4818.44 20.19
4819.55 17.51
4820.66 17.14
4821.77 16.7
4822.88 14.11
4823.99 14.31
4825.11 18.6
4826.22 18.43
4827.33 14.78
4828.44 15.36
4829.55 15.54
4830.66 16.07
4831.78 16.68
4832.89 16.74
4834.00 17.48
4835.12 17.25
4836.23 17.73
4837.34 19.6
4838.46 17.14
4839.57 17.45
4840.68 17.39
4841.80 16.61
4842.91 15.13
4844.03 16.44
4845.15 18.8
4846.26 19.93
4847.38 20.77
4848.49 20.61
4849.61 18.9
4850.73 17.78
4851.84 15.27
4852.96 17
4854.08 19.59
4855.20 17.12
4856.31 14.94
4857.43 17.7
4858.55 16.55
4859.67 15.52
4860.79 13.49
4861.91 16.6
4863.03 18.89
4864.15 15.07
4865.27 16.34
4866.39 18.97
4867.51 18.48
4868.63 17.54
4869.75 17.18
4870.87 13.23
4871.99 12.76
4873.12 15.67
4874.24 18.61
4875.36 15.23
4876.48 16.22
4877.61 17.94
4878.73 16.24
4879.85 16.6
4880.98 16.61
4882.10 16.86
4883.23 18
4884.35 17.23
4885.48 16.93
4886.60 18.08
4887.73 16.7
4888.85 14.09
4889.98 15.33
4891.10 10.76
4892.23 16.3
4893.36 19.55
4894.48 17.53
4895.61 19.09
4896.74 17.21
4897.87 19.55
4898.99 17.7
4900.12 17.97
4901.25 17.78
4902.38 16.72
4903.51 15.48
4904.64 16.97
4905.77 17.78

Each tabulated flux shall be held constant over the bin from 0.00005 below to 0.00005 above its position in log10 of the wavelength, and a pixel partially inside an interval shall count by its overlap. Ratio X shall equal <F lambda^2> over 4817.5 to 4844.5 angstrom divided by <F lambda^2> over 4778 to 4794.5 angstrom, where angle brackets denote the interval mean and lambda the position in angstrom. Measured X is 1.2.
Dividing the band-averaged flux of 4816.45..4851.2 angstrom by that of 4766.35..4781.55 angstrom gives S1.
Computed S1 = 1.24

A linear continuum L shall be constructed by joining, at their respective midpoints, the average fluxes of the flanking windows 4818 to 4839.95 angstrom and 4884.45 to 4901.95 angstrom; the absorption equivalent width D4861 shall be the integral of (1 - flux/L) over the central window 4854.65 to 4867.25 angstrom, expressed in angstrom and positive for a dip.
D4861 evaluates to 0.3 angstrom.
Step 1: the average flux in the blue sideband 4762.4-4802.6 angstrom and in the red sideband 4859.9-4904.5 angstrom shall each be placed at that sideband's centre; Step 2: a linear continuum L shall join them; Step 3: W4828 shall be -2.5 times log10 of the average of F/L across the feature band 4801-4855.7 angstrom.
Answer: -0.11 mag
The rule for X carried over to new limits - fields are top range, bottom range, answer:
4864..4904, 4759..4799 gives 1.17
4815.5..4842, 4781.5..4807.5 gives 1.10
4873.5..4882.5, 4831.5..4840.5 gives 0.97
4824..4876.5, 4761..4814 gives 1.13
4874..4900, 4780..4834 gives 1.07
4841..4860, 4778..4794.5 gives 1.31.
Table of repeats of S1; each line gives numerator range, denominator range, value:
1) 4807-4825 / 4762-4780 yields 1.18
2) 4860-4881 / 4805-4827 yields 0.95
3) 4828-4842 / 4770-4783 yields 1.26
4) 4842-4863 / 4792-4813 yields 1.01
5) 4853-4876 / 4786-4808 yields 1.01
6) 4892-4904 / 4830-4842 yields 1.03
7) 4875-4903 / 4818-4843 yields 1.00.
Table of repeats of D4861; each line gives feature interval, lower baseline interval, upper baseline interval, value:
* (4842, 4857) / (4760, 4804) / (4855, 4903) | -1.5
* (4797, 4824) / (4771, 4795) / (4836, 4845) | -2.9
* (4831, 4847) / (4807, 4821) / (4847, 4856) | 0.5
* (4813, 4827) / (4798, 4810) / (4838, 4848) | -0.1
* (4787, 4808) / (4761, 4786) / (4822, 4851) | -1.5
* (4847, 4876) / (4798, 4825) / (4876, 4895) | -0.3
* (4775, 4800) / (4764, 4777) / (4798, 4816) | 1.9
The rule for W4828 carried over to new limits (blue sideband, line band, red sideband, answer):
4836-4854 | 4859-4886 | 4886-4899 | 0.05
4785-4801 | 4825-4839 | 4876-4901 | -0.04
